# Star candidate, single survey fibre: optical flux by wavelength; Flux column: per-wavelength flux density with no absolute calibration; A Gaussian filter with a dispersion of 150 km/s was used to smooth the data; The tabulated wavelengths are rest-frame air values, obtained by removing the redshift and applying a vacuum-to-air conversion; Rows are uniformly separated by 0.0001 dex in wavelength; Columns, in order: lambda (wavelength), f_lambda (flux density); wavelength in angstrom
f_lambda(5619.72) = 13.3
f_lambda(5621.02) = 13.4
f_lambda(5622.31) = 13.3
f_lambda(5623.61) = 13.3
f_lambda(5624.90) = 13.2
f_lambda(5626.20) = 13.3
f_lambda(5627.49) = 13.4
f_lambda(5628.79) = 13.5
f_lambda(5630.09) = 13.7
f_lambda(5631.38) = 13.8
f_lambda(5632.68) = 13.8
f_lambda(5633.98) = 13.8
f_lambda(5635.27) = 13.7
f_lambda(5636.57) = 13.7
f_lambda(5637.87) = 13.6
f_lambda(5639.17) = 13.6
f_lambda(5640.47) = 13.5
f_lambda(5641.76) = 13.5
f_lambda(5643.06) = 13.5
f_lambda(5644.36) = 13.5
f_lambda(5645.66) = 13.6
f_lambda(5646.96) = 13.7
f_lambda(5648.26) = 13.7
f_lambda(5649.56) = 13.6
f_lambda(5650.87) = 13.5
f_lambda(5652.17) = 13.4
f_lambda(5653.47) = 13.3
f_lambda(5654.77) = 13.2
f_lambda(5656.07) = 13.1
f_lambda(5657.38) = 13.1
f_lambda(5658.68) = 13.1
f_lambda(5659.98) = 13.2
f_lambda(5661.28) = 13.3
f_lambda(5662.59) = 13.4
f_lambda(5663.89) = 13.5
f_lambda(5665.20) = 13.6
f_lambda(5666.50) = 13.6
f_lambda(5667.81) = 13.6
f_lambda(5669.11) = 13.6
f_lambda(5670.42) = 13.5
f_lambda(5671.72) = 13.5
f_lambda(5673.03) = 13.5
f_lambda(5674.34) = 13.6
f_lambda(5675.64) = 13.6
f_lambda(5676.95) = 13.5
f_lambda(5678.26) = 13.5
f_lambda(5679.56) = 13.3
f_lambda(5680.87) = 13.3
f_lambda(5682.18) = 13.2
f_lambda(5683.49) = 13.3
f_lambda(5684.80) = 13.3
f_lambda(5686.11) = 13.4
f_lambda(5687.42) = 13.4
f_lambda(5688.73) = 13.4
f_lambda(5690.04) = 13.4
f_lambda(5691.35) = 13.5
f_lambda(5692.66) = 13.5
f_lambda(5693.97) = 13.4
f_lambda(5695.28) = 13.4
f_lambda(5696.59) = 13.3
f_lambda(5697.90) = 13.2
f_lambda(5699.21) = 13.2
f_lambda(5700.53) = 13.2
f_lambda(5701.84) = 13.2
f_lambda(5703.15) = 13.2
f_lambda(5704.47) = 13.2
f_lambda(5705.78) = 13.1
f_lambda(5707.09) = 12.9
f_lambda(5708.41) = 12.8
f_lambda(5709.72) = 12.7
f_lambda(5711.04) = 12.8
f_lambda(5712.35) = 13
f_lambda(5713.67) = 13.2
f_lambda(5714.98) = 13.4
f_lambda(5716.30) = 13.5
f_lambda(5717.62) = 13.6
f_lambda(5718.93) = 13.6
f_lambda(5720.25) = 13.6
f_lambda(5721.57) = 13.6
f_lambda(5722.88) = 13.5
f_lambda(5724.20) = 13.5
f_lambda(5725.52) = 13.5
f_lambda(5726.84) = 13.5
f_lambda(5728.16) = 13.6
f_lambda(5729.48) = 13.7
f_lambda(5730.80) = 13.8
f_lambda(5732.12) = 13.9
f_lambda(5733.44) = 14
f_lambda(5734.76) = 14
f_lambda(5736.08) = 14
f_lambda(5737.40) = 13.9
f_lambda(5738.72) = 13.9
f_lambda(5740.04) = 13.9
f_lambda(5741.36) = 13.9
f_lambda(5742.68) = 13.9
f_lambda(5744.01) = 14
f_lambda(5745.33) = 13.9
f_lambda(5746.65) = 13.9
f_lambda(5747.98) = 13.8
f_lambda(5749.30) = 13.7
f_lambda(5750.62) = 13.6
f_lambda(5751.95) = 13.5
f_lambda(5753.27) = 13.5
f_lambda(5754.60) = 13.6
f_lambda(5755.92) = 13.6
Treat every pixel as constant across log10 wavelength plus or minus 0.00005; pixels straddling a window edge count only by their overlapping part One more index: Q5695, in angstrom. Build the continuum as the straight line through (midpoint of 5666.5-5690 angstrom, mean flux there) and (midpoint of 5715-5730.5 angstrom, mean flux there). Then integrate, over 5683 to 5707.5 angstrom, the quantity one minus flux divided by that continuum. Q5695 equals 0.3 angstrom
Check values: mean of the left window 13.4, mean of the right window 13.6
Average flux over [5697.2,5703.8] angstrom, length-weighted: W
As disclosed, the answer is 13.2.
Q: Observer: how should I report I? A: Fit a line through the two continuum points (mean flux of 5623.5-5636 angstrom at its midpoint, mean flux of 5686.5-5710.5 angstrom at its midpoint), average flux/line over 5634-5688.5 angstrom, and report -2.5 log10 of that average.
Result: 0.00 mag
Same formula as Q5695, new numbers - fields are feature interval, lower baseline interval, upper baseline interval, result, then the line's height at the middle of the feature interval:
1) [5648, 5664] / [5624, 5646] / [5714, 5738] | 0.3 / 13.6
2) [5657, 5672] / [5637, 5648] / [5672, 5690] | 0.1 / 13.5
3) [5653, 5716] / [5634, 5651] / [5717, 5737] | 1.6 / 13.6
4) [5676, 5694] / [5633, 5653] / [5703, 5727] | 0.0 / 13.4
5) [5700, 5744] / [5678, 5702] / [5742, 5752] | 0.3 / 13.6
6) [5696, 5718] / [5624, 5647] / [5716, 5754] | 0.9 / 13.7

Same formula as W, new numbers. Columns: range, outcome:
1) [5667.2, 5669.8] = 13.6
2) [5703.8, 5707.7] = 13.1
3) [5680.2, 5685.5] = 13.3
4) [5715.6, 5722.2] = 13.6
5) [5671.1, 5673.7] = 13.5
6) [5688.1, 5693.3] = 13.5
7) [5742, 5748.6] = 13.9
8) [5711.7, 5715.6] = 13.2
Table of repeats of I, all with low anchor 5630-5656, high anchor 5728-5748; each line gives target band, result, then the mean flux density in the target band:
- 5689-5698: 0.03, 13.4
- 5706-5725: 0.04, 13.3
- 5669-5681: 0.01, 13.5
